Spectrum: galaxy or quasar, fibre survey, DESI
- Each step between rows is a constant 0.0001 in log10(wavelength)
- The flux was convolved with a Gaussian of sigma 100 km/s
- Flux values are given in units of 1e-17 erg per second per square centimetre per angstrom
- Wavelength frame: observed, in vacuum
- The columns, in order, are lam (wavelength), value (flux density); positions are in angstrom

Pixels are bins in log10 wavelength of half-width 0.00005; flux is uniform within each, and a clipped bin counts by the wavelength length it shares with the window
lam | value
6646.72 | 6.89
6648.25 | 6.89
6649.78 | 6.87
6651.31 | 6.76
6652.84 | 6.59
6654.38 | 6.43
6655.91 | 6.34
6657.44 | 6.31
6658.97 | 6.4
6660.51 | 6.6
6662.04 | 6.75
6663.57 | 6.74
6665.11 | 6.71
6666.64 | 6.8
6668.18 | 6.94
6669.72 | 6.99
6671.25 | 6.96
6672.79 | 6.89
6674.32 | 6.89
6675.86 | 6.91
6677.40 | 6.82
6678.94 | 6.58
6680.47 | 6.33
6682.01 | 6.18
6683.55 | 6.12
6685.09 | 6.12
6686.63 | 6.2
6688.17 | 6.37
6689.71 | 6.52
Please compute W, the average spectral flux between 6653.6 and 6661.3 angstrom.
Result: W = 6.42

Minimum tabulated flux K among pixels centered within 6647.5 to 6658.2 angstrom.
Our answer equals 6.31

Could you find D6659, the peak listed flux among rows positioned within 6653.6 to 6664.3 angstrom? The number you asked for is 6.75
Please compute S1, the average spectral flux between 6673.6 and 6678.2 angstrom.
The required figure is 6.86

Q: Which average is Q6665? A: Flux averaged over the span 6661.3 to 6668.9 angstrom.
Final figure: 6.79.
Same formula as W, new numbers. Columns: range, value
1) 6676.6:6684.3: 6.41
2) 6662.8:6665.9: 6.73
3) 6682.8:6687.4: 6.14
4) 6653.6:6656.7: 6.38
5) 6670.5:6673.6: 6.93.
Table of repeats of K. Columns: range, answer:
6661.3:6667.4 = 6.71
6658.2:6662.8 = 6.4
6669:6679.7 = 6.58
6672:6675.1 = 6.89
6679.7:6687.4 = 6.12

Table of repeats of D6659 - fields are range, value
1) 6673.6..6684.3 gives 6.91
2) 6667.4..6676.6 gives 6.99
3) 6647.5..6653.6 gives 6.89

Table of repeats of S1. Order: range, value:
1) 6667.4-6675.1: 6.93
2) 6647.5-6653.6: 6.78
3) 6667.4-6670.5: 6.96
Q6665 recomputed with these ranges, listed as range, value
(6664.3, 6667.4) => 6.75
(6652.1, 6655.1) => 6.49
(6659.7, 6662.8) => 6.67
